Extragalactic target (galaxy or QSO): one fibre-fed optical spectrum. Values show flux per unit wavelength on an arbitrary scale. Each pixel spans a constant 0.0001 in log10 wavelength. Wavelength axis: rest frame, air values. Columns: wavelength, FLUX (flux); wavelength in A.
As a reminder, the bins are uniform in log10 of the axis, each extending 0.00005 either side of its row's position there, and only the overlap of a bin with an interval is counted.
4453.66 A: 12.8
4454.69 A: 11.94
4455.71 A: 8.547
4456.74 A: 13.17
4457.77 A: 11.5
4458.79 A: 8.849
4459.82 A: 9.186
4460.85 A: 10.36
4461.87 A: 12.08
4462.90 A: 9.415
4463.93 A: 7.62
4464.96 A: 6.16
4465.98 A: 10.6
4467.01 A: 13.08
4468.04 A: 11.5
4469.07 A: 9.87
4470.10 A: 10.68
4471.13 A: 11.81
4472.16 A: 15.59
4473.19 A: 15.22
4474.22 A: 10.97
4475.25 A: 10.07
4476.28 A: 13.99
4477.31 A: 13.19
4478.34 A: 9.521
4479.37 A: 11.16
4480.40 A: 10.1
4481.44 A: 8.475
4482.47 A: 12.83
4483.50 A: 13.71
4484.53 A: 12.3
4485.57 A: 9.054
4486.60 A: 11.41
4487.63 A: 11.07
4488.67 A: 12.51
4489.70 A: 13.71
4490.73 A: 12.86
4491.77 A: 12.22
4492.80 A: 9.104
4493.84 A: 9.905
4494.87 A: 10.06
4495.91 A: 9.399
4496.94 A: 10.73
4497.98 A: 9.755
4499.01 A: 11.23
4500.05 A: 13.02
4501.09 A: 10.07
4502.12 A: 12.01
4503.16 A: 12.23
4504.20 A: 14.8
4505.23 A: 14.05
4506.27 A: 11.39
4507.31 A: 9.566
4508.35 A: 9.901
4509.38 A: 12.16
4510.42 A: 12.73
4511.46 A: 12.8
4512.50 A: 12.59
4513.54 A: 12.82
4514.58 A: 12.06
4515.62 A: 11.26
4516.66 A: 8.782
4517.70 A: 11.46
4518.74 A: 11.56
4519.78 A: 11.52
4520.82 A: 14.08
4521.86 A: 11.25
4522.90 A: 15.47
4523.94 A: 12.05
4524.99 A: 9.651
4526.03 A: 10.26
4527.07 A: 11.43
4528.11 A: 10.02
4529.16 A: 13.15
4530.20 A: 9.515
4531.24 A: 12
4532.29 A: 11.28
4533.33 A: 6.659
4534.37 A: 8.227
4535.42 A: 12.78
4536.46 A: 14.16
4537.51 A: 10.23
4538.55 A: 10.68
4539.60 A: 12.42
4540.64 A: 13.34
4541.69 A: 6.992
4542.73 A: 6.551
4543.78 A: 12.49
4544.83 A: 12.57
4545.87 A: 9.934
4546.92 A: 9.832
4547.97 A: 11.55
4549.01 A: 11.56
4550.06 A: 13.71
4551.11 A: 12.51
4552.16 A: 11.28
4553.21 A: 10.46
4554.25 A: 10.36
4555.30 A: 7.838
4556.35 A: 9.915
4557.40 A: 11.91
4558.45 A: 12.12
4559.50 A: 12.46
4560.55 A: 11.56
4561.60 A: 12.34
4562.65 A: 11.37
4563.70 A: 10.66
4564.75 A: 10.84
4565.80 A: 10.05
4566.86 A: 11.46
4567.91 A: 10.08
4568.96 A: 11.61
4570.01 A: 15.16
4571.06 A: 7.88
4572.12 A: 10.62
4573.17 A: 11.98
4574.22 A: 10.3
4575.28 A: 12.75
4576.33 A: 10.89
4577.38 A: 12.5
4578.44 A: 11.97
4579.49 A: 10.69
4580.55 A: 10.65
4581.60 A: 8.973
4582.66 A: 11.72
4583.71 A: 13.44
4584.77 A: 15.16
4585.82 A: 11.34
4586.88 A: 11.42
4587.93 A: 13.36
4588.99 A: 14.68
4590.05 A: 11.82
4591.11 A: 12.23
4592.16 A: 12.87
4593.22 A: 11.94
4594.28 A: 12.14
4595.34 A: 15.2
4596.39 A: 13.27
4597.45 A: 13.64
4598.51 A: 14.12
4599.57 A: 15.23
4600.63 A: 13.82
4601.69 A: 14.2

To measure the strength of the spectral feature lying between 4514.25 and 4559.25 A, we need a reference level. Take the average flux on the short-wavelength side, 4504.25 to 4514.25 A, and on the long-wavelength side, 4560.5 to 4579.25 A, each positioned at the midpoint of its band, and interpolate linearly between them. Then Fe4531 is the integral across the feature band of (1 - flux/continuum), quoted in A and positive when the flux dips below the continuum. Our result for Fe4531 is 2.57 A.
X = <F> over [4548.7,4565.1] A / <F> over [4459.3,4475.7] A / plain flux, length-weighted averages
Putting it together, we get 1.0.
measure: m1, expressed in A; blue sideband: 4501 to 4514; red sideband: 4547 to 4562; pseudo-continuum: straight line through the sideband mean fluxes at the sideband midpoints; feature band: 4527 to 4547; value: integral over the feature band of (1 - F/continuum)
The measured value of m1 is 1.60 A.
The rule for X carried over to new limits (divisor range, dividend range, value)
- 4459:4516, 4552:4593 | 1.01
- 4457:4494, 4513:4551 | 1.00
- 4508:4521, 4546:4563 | 0.96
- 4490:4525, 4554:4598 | 1.01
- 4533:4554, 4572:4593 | 1.10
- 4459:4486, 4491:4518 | 1.03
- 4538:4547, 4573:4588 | 1.11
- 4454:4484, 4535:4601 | 1.06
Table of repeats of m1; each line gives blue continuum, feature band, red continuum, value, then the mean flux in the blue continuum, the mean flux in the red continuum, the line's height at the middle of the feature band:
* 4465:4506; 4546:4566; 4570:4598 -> 1.3 A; 11.6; 12.1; 12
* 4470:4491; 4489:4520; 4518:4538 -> 0.3 A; 11.9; 11.3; 11.6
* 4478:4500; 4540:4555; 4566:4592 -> 0.8 A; 11.1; 11.8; 11.5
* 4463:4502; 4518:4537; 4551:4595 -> 0.0 A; 11.2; 11.6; 11.4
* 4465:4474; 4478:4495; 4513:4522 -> 0.9 A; 11.9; 11.7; 11.8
